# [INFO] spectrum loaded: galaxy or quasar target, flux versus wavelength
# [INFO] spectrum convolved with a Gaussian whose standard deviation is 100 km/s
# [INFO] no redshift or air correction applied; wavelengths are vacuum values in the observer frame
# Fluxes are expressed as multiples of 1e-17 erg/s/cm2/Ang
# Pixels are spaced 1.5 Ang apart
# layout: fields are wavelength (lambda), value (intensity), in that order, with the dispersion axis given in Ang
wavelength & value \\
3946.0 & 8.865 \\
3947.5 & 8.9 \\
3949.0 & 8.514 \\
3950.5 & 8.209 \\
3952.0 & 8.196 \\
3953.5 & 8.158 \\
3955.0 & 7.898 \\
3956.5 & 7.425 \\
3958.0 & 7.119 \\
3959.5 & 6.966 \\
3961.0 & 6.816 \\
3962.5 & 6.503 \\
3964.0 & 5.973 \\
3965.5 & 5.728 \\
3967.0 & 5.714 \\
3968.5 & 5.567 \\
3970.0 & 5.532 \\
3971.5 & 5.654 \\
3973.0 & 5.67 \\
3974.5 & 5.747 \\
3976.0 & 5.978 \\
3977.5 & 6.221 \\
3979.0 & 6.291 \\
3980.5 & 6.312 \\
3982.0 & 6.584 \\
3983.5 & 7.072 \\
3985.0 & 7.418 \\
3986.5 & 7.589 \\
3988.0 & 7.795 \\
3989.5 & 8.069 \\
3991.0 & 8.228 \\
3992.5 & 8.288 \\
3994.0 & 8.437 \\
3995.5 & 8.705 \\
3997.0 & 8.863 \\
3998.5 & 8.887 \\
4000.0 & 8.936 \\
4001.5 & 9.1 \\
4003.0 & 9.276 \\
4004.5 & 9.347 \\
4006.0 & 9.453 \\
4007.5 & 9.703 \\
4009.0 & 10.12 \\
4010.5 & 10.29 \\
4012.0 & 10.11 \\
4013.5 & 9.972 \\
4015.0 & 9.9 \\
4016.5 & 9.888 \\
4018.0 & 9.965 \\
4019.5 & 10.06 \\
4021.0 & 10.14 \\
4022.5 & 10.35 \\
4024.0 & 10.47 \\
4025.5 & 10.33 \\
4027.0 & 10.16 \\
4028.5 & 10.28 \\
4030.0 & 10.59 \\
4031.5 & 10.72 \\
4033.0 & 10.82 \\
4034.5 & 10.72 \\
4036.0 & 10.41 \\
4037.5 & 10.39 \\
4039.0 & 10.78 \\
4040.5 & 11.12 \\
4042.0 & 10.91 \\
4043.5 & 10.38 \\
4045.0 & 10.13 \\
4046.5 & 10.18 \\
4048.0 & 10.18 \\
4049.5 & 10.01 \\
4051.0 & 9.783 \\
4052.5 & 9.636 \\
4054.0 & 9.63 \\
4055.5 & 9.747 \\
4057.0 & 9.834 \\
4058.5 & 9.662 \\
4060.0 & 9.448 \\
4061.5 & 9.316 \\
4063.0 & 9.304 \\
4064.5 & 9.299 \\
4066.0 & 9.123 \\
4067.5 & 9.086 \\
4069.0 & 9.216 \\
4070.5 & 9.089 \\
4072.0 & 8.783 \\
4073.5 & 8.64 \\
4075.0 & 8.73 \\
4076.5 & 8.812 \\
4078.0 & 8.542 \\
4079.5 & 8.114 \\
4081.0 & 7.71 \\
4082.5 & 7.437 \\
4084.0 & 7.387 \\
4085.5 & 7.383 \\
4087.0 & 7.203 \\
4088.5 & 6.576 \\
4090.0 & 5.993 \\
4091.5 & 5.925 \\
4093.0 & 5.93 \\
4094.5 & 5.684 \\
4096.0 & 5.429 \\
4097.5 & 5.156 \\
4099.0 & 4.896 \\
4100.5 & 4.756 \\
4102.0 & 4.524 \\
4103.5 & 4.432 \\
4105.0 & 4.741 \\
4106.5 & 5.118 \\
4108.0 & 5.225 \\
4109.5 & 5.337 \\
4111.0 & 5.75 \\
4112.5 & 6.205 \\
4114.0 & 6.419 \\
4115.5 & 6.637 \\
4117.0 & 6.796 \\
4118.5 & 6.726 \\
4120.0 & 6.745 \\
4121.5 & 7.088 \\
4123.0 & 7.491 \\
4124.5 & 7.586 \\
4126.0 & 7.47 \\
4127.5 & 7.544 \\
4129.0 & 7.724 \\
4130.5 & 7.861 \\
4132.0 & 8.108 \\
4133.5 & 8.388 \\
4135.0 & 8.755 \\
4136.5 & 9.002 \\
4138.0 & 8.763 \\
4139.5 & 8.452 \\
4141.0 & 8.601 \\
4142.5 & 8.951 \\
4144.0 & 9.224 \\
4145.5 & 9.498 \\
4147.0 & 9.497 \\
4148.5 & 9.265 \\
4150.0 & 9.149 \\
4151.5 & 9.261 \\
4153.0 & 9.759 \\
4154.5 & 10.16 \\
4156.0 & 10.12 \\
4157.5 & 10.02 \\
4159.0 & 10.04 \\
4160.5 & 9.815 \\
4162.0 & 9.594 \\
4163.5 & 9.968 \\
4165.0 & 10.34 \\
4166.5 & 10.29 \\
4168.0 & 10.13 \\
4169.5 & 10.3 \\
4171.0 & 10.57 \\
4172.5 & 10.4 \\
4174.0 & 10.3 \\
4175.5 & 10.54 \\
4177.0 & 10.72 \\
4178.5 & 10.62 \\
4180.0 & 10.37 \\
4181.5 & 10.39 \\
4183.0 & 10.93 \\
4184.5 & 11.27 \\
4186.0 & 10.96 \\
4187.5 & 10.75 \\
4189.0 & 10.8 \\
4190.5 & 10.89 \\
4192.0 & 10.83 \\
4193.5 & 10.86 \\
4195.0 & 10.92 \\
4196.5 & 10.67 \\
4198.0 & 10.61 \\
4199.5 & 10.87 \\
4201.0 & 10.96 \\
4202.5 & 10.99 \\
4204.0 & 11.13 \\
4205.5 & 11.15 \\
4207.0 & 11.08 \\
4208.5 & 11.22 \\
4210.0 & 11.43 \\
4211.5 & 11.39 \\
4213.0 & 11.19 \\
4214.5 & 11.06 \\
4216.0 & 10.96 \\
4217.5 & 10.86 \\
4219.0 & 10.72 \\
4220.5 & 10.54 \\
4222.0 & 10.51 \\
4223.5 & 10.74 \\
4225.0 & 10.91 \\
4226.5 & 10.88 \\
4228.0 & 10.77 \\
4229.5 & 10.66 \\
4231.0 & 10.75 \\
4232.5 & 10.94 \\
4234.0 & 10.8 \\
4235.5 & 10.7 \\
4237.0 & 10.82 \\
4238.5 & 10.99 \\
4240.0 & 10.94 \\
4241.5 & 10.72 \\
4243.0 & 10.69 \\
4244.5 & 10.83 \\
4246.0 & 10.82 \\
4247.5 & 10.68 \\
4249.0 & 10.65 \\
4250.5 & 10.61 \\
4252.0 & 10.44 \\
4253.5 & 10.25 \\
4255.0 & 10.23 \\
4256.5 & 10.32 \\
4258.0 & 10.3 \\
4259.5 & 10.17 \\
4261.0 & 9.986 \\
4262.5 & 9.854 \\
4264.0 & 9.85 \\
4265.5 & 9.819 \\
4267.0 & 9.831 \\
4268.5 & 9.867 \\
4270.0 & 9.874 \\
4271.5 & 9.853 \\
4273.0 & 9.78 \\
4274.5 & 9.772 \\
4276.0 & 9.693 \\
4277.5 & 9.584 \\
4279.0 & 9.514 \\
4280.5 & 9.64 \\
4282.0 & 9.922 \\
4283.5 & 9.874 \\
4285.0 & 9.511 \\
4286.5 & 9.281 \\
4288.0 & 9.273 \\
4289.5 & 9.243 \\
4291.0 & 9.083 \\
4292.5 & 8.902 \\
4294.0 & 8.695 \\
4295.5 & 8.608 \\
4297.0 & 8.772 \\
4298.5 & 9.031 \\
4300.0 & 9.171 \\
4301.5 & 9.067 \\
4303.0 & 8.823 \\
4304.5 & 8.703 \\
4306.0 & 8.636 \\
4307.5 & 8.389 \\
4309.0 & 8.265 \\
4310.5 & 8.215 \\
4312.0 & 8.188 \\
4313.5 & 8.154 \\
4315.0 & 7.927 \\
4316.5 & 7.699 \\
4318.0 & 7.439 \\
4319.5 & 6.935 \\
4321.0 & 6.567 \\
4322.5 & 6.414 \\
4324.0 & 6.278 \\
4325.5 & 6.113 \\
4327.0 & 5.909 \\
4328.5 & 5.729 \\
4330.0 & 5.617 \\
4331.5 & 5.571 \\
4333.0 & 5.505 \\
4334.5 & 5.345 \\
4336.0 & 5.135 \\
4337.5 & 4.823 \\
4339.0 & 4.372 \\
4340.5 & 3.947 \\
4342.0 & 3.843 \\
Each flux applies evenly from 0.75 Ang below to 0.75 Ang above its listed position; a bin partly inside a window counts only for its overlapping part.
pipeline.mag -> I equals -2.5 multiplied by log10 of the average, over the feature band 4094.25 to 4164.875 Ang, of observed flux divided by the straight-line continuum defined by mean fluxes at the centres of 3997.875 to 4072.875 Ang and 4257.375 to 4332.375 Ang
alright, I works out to 0.23 mag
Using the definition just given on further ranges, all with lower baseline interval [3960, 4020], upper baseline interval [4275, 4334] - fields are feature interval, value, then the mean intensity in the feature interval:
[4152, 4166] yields -0.24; 9.97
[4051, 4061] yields -0.21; 9.66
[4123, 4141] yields -0.02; 8.14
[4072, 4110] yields 0.23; 6.44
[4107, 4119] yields 0.29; 6.1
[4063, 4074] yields -0.14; 9.06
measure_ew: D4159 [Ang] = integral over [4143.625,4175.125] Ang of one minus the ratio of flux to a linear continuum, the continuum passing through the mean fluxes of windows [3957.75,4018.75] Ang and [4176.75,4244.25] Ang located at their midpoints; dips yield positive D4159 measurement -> 0.8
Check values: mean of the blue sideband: 7.81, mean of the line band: 9.91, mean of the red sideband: 10.9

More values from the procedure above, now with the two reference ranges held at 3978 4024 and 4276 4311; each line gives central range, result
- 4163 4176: -1.9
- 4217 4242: -4.9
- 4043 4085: -1.3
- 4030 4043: -2.7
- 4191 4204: -2.7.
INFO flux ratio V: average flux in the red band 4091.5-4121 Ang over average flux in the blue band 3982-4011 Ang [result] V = 0.65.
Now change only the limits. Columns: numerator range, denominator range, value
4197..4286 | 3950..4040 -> 1.24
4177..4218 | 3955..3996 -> 1.61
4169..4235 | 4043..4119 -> 1.42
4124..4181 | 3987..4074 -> 0.97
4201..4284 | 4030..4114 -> 1.29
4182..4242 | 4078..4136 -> 1.66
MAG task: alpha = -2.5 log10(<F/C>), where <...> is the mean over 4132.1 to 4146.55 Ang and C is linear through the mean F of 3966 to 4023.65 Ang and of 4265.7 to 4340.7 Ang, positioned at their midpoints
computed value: -0.090 mag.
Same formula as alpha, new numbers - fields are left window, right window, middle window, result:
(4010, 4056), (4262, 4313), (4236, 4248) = -0.15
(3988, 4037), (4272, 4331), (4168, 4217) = -0.22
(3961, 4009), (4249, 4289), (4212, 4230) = -0.14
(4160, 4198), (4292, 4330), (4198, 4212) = -0.11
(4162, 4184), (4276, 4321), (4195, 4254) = -0.12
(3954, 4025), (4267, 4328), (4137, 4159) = -0.13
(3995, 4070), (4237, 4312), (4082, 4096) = 0.45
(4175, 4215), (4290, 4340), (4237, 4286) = -0.14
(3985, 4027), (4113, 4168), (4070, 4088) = 0.11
